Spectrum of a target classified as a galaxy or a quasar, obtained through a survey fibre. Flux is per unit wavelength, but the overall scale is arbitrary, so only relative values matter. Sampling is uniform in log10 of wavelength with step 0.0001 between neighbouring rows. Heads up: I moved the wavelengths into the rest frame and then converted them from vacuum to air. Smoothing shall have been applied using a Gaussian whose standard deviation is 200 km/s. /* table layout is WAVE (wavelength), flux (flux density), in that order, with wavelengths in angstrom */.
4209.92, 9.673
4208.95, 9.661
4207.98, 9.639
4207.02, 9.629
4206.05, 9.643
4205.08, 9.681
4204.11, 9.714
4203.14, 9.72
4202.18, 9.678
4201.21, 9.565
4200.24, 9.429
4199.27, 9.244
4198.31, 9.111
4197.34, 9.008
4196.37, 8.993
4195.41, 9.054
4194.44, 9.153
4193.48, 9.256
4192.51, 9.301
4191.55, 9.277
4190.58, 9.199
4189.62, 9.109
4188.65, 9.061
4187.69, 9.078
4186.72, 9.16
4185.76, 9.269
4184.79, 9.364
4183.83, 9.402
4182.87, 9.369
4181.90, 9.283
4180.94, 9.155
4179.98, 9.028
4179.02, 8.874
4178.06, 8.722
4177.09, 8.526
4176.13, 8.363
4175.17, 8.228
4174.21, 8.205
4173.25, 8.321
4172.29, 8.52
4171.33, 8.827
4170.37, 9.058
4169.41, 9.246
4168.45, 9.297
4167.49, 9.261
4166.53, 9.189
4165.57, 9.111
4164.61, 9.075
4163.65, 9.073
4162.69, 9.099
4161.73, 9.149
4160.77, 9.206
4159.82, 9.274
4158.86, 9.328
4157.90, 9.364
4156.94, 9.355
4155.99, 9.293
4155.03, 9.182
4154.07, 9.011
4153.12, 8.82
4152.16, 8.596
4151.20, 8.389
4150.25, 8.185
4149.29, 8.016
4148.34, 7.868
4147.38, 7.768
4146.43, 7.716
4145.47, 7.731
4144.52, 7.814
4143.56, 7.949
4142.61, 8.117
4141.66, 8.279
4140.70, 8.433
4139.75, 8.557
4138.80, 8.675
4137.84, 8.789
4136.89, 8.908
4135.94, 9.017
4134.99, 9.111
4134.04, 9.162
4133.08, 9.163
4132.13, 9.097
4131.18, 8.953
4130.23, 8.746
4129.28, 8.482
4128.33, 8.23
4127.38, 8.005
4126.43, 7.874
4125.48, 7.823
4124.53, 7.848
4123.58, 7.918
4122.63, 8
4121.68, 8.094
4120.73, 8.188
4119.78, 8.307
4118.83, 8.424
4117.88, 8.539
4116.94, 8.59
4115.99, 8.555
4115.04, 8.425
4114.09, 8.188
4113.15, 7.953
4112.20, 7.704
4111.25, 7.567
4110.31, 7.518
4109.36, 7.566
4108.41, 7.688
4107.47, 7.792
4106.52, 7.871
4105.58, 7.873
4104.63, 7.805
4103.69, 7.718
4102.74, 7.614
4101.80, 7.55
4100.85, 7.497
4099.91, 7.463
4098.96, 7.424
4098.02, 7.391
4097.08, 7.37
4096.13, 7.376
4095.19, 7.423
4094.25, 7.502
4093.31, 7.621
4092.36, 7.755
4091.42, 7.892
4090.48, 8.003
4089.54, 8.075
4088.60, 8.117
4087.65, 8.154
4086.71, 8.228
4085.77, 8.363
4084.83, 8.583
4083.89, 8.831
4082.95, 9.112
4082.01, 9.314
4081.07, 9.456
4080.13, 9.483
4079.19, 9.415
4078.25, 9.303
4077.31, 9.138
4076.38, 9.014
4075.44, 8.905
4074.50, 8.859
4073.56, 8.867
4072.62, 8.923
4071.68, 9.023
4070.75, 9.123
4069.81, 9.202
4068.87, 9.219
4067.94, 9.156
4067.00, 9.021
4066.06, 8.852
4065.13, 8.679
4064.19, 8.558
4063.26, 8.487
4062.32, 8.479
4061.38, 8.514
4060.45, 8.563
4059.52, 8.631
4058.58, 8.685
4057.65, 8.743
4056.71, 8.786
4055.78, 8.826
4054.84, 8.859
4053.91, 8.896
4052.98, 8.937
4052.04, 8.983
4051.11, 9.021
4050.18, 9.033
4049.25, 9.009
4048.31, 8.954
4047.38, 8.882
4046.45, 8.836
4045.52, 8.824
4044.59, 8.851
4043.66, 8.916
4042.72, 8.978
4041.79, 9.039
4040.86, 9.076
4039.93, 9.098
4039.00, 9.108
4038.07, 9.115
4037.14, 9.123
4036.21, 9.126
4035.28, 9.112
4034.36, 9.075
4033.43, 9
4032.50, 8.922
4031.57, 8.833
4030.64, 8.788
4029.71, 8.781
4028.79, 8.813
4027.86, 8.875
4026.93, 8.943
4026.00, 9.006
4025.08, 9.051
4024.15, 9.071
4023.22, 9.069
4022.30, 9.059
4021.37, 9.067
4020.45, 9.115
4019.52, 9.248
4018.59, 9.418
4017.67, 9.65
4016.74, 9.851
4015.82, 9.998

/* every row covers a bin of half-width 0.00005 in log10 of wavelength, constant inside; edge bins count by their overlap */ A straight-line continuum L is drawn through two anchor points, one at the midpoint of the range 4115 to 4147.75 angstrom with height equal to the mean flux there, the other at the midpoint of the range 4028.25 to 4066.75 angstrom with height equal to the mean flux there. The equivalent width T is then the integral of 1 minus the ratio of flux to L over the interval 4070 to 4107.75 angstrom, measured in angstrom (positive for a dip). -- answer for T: 1.5 angstrom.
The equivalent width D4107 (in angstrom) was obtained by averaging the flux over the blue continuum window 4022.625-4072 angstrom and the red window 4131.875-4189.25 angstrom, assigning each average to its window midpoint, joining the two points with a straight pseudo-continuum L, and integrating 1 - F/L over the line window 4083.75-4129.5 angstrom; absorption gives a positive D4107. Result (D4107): 4.8 angstrom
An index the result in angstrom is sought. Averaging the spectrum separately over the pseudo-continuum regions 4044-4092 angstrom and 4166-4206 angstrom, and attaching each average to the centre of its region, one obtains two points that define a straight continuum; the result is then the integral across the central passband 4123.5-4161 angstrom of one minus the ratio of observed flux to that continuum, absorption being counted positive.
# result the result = 1.9 angstrom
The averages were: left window 8.82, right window 9.11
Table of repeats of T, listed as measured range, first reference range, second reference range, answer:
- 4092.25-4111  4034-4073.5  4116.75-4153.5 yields 2.2 angstrom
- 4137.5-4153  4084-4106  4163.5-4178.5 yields 0.5 angstrom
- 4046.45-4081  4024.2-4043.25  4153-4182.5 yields 0.3 angstrom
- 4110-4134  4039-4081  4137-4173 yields 1.4 angstrom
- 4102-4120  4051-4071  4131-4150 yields 1.3 angstrom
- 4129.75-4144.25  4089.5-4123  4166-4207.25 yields -0.7 angstrom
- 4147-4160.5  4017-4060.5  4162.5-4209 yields 0.5 angstrom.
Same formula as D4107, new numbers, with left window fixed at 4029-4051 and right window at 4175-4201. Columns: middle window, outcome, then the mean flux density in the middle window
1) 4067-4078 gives -0.05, 9.05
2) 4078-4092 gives 0.53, 8.67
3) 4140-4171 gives 1.16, 8.73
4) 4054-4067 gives 0.45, 8.69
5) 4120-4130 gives 1.07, 8.07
